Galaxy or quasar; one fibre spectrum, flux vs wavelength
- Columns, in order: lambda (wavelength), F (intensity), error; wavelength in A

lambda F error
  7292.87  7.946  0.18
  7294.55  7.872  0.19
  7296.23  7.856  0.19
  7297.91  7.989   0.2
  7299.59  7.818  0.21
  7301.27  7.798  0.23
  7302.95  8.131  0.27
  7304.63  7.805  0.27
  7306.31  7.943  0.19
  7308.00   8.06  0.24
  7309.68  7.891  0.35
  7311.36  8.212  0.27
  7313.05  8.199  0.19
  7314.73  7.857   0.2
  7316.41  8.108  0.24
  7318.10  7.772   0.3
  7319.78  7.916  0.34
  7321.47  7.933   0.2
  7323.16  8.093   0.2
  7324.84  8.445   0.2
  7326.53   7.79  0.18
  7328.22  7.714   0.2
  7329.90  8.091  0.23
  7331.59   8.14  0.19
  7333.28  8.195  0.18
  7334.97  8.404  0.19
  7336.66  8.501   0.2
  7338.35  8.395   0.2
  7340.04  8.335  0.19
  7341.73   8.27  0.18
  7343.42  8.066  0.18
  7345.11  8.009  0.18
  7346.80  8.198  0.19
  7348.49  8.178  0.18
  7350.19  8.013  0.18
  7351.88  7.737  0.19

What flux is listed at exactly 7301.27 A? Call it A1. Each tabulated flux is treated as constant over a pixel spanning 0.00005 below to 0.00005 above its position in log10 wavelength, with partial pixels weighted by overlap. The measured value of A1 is 7.798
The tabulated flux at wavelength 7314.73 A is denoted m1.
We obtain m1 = 7.857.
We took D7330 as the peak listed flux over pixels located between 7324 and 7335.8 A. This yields 8.445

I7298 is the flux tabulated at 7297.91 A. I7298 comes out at 7.989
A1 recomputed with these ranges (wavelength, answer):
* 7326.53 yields 7.79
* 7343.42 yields 8.066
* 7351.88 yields 7.737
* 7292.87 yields 7.946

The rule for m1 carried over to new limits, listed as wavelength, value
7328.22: 7.714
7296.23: 7.856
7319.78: 7.916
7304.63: 7.805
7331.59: 8.14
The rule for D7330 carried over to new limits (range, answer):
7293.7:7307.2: 8.131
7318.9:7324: 8.093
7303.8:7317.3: 8.212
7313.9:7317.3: 8.108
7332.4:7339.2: 8.501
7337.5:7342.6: 8.395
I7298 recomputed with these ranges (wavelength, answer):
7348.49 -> 8.178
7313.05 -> 8.199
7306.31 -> 7.943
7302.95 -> 8.131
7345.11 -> 8.009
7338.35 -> 8.395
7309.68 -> 7.891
